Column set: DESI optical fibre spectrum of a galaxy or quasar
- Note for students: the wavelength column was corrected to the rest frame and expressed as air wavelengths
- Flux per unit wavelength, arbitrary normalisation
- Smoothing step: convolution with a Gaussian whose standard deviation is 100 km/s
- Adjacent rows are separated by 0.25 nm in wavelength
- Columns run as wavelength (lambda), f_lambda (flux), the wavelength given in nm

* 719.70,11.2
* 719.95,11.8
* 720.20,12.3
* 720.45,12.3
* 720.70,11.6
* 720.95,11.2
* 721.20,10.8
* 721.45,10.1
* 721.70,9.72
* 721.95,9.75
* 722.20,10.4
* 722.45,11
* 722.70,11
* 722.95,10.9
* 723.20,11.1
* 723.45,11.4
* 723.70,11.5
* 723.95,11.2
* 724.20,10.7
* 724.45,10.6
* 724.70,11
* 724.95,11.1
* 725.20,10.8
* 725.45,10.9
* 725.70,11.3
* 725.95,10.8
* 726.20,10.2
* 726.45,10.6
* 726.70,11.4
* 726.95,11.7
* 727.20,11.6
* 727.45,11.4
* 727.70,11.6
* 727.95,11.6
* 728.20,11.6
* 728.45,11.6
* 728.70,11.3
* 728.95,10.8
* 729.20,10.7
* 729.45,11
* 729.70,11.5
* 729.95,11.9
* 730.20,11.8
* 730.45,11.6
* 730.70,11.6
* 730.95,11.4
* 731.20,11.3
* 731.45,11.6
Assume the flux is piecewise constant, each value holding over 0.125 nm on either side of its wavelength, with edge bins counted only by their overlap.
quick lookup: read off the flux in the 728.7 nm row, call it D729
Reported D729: 11.3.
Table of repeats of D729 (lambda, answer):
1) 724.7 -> 11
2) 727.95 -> 11.6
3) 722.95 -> 10.9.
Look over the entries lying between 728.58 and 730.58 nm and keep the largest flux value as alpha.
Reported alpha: 11.9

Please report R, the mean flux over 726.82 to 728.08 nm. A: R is 11.6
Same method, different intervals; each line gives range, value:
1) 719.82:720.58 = 12.1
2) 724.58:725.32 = 11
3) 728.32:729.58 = 11.1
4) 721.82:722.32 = 10.1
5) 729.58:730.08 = 11.7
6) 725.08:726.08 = 10.9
